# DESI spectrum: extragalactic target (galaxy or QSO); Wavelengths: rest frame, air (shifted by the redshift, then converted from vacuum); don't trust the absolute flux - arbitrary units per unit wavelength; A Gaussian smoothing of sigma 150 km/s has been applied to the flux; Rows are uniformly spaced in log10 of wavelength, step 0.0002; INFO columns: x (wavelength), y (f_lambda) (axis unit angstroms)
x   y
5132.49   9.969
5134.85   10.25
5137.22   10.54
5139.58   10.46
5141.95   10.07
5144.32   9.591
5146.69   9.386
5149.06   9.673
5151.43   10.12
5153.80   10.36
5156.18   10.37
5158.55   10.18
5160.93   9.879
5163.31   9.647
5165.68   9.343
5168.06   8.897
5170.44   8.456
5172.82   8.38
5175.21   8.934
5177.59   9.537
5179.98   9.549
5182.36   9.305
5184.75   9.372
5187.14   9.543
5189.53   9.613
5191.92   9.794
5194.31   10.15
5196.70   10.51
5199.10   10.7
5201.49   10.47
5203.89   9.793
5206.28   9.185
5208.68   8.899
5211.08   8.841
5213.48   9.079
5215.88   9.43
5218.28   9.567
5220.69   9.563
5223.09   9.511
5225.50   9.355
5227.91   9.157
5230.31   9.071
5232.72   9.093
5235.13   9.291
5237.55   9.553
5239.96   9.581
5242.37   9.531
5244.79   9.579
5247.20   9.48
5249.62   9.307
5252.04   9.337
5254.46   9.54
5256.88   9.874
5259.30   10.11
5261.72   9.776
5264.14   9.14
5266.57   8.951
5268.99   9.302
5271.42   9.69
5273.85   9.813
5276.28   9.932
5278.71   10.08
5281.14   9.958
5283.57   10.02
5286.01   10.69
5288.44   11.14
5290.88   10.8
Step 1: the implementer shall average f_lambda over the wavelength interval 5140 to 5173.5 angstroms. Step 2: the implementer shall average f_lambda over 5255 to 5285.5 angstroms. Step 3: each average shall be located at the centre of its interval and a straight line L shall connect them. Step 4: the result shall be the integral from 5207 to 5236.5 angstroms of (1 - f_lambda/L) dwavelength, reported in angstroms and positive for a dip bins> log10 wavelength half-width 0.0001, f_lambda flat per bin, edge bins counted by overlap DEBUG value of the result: 1.39 angstroms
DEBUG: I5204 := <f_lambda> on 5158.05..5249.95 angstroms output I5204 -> 9.46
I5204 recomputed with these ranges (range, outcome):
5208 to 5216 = 9.02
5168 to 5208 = 9.55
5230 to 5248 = 9.41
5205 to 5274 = 9.4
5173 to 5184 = 9.24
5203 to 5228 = 9.31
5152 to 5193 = 9.49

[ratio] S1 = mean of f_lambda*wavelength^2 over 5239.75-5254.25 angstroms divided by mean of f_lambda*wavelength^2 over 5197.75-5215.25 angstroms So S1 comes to 1.0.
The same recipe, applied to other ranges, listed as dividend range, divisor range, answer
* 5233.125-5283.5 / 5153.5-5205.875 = 1.02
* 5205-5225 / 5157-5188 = 1.01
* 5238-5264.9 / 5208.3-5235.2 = 1.05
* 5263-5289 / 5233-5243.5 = 1.06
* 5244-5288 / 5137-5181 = 1.05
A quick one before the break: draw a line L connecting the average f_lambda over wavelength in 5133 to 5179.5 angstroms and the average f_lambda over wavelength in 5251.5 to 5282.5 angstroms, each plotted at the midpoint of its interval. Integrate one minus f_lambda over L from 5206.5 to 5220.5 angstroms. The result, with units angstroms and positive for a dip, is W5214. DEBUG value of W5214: 0.70 angstroms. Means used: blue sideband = 9.69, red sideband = 9.66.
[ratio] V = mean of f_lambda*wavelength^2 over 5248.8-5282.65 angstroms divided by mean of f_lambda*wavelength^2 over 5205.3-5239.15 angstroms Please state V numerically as 1.1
